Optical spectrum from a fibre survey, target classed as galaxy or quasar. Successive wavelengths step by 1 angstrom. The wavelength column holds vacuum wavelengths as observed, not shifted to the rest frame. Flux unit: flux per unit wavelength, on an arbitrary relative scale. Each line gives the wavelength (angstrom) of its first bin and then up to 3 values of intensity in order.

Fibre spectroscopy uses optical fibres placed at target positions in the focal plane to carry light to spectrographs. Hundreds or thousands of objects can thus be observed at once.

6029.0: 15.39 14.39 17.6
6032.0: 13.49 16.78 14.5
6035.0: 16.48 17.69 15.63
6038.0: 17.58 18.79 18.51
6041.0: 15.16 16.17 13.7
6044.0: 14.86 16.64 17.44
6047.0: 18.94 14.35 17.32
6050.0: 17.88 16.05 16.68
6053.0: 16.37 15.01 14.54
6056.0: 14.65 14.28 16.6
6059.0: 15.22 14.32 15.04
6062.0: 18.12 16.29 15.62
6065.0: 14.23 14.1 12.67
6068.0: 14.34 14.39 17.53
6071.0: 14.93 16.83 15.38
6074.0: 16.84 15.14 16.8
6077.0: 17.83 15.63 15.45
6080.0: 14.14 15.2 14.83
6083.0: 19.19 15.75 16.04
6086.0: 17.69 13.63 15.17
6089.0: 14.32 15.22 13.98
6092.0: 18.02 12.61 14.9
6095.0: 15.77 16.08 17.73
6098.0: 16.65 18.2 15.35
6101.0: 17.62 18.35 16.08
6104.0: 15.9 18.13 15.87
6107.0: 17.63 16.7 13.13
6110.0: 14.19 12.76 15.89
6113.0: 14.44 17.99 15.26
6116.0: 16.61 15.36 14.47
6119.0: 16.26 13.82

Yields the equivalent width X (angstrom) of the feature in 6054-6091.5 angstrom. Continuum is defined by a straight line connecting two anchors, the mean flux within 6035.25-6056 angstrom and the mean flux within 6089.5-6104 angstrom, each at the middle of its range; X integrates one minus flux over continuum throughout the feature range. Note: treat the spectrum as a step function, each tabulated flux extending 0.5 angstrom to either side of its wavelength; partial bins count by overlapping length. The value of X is 1.9 angstrom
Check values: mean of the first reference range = 16.4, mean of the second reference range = 16.2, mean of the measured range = 15.5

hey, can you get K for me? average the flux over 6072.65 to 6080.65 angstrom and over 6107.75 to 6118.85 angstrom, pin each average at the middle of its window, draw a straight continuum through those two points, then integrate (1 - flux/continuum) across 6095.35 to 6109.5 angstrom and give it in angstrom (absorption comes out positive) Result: -1.2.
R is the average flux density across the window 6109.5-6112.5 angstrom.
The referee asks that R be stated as 14.3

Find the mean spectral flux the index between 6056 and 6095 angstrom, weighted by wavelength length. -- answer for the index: 15.5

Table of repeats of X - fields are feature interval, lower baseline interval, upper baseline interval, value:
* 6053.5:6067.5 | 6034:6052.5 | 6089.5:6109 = 1.2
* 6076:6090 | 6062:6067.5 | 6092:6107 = -0.1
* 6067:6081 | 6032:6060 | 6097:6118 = 0.4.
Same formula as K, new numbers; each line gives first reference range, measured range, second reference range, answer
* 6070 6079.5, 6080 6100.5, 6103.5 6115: 0.2 angstrom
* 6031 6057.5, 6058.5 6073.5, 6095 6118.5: 0.8 angstrom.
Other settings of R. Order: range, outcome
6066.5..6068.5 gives 13.5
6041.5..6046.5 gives 15.8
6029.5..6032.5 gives 15.2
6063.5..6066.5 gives 14.6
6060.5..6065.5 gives 15.9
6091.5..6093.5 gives 15.3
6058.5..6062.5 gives 15.7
